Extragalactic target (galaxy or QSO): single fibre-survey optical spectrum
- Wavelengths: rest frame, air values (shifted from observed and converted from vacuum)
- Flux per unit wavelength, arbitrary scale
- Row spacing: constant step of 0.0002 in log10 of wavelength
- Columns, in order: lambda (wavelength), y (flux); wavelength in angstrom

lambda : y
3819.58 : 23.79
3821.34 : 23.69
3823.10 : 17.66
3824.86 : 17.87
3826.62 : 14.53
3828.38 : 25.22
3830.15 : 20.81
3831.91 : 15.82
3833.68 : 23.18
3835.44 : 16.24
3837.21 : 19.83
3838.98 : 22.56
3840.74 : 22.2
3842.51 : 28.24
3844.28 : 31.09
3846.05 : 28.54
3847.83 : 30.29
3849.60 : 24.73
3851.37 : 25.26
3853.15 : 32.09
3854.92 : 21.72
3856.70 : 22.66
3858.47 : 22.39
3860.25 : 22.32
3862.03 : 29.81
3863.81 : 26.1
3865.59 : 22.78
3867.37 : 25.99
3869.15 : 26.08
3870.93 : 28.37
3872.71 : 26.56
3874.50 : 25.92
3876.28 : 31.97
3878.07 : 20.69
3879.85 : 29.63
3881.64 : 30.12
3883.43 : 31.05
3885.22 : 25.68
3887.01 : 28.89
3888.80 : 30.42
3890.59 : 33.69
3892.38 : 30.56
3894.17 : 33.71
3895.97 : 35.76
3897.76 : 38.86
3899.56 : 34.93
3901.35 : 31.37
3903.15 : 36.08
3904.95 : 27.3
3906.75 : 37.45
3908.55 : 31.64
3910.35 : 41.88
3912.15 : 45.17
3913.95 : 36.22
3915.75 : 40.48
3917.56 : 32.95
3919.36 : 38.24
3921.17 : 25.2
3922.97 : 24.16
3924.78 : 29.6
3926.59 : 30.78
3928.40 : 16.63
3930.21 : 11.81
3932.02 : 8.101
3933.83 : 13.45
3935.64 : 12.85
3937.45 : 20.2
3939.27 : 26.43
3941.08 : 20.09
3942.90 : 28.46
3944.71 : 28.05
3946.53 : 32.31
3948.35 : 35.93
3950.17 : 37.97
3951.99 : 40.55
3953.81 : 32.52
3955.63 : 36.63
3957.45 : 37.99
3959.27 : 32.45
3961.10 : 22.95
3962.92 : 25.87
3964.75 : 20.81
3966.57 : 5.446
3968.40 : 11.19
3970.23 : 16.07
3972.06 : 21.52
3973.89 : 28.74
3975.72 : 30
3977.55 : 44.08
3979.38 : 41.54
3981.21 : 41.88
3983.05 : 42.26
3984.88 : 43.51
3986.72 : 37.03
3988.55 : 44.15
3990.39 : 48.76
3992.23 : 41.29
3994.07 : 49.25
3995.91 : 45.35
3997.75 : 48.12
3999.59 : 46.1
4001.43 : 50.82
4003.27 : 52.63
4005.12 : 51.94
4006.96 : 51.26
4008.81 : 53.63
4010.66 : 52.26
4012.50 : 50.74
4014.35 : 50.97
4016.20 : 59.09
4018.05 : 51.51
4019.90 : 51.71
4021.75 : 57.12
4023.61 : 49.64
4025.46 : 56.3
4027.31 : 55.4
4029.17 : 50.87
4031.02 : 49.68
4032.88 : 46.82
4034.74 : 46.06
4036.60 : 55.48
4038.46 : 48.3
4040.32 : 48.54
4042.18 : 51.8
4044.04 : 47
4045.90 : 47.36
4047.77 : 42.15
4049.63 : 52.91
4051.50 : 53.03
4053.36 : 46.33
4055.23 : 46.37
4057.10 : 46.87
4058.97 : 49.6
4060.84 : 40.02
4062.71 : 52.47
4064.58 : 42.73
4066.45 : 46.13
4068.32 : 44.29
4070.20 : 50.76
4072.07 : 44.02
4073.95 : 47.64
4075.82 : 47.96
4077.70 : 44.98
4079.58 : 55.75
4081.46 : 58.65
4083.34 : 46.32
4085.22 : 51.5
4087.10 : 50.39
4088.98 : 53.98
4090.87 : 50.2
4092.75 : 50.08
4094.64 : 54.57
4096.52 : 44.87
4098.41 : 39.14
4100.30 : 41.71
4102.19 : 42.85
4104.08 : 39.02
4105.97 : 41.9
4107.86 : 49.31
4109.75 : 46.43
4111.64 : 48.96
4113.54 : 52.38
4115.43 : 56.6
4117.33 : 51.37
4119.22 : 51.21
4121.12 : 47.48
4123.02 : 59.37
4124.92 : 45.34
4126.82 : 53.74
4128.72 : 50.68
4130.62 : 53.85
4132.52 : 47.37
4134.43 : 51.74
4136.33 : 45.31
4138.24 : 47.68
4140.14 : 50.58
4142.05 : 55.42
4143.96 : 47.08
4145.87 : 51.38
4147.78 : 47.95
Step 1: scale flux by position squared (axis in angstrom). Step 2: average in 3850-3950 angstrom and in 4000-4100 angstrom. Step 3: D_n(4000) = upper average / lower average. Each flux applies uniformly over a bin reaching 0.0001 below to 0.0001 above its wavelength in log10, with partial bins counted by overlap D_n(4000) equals 1.89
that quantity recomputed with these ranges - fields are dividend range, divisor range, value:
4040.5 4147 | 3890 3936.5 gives 1.79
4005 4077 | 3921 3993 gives 1.79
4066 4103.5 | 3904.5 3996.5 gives 1.67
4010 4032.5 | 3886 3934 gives 1.82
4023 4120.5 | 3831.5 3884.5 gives 2.12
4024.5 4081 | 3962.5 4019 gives 1.23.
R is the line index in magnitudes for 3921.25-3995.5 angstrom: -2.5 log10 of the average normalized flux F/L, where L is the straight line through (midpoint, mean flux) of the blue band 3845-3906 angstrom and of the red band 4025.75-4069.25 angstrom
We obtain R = 0.29 mag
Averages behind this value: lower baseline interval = 28.6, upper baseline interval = 48.4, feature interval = 29.4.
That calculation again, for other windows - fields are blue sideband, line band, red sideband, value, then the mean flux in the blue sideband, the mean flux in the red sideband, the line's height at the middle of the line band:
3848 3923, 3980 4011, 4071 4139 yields -0.181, 30.3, 49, 39.7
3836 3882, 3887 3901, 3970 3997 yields -0.135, 26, 39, 29.6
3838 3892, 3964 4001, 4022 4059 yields 0.192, 27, 49.6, 42.1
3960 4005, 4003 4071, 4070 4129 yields -0.191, 36.1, 49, 42.1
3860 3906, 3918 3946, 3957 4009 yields 0.421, 29.5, 37.3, 33.3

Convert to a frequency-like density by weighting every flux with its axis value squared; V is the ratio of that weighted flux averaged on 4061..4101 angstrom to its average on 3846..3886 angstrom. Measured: 2.0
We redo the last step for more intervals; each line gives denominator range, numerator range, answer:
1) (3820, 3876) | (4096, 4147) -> 2.33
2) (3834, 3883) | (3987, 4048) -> 2.11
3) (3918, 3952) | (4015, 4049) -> 2.13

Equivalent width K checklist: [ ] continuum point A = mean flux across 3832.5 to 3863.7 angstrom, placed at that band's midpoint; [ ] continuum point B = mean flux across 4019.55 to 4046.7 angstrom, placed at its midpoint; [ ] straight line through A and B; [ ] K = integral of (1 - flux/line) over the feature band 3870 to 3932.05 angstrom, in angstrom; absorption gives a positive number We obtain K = 2.7 angstrom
